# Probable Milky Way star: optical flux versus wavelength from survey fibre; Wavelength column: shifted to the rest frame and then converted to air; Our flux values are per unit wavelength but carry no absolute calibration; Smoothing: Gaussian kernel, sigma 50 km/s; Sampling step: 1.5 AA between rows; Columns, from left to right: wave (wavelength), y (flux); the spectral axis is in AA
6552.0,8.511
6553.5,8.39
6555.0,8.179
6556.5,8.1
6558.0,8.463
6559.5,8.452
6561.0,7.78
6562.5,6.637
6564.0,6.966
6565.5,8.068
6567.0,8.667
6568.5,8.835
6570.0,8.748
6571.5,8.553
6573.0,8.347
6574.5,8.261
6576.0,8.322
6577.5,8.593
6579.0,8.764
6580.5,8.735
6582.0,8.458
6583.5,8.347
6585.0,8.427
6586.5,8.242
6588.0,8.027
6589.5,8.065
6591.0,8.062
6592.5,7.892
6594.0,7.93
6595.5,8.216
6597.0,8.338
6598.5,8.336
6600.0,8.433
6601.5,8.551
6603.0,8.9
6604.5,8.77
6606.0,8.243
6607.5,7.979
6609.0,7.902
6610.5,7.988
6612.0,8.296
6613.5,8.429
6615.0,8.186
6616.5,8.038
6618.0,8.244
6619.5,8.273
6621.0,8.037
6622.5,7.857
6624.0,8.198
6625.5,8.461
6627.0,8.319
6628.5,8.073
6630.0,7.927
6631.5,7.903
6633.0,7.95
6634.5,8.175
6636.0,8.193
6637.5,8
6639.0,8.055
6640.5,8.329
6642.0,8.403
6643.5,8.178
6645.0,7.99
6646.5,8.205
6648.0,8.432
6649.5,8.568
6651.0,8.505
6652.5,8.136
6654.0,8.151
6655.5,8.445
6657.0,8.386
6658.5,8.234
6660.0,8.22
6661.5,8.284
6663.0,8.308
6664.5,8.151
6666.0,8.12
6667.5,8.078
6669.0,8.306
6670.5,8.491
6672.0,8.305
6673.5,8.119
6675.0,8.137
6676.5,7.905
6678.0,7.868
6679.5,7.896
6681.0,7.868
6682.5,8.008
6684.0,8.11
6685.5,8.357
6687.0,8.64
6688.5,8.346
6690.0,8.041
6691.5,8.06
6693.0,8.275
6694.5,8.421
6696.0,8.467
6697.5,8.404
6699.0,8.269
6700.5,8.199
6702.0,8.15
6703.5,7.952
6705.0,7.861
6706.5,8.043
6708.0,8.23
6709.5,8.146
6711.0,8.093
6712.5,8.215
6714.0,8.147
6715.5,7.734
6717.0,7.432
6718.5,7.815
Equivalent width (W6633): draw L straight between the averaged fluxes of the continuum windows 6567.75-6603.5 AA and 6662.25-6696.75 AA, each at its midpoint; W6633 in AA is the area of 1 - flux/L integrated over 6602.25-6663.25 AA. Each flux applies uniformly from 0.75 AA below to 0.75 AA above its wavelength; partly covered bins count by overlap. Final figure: 0.5 AA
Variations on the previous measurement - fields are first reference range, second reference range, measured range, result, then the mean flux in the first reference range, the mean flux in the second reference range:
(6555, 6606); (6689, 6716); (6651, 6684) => 0.1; 8.28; 8.16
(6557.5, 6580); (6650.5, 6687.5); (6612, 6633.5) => 0.2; 8.23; 8.2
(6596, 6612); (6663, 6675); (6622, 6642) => 0.4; 8.34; 8.22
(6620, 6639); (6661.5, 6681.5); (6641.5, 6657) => -0.4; 8.09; 8.13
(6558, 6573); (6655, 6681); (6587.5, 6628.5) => -0.4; 8.11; 8.18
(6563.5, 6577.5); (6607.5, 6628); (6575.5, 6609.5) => -0.3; 8.35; 8.16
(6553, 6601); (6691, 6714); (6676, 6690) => 0.1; 8.24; 8.19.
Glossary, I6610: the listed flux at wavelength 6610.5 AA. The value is 7.988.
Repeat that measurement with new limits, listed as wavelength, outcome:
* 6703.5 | 7.952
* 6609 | 7.902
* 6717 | 7.432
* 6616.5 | 8.038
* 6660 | 8.22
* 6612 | 8.296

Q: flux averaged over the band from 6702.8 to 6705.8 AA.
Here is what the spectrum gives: 7.91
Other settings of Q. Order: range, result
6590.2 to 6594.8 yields 7.97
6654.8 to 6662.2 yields 8.31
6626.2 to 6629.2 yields 8.2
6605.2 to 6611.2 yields 8.03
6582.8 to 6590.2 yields 8.22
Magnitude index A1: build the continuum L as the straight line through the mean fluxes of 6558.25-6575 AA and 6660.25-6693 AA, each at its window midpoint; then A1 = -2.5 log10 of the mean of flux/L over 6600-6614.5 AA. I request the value -0.026 mag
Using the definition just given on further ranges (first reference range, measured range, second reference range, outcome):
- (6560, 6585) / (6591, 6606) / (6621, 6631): -0.02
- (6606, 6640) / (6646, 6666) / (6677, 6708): -0.02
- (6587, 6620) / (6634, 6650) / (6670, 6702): 0.00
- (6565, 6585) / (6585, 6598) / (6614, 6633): 0.03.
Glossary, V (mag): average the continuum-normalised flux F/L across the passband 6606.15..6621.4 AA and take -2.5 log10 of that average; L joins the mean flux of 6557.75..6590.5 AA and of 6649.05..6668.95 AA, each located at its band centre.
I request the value 0.02 mag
